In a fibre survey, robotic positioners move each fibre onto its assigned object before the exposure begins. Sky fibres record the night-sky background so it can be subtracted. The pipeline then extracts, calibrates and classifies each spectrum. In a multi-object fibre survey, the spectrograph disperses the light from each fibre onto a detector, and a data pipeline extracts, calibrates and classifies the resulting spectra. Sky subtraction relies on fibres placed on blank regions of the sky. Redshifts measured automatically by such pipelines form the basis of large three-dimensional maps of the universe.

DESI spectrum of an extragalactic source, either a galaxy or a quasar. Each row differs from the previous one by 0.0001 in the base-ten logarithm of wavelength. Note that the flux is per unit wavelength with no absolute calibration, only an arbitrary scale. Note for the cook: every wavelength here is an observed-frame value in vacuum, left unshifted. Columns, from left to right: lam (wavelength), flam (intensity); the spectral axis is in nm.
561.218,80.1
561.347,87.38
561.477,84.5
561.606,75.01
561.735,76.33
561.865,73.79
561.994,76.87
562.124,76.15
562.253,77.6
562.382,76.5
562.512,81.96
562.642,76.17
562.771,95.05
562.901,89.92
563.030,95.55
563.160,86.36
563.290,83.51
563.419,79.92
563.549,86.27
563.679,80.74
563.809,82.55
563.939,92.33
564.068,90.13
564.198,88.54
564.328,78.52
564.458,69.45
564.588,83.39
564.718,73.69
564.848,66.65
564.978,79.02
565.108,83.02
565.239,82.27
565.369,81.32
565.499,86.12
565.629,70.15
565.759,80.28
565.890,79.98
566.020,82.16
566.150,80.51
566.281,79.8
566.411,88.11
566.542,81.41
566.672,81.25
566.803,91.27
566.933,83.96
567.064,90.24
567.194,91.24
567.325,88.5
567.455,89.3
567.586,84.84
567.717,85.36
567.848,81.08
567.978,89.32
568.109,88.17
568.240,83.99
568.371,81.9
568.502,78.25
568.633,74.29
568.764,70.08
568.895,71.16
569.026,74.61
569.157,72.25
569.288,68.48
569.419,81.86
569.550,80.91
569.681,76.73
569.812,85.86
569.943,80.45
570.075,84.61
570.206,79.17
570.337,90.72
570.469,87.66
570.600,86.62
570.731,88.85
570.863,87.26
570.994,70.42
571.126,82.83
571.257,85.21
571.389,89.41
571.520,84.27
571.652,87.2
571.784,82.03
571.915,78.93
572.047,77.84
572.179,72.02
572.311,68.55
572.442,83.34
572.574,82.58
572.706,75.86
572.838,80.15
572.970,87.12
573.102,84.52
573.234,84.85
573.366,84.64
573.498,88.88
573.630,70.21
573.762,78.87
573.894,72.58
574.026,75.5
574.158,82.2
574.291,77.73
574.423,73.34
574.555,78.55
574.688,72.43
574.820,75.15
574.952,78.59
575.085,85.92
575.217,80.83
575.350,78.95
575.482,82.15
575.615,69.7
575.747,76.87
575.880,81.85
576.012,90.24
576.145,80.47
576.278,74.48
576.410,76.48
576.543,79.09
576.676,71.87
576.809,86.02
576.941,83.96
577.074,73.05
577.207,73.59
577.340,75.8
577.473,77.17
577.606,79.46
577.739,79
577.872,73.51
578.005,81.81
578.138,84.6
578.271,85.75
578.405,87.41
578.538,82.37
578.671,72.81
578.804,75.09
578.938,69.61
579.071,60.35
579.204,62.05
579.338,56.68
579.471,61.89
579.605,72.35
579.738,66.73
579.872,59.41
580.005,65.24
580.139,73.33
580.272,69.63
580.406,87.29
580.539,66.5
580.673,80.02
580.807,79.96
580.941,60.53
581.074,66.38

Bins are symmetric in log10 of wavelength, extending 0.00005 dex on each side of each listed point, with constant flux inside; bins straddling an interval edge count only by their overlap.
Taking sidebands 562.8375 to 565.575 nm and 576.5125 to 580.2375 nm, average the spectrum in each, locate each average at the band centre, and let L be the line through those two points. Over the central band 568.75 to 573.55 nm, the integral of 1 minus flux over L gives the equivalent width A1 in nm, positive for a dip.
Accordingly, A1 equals -0.17 nm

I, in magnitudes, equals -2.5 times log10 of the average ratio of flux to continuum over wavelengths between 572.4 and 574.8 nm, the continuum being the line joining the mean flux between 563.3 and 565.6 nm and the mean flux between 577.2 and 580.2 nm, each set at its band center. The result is -0.05 mag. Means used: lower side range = 81.3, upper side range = 72.8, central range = 79.5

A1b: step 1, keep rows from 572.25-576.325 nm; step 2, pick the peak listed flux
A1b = 90.24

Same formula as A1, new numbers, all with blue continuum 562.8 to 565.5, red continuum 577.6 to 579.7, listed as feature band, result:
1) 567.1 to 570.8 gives -0.10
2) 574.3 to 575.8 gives -0.03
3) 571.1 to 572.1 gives -0.07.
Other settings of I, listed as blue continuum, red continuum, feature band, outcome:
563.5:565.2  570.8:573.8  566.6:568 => -0.07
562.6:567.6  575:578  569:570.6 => 0.01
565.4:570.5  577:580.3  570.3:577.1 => -0.05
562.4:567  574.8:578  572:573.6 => -0.01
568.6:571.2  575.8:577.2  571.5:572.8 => 0.01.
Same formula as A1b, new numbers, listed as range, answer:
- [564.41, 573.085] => 91.27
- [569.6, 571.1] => 90.72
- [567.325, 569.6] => 89.32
